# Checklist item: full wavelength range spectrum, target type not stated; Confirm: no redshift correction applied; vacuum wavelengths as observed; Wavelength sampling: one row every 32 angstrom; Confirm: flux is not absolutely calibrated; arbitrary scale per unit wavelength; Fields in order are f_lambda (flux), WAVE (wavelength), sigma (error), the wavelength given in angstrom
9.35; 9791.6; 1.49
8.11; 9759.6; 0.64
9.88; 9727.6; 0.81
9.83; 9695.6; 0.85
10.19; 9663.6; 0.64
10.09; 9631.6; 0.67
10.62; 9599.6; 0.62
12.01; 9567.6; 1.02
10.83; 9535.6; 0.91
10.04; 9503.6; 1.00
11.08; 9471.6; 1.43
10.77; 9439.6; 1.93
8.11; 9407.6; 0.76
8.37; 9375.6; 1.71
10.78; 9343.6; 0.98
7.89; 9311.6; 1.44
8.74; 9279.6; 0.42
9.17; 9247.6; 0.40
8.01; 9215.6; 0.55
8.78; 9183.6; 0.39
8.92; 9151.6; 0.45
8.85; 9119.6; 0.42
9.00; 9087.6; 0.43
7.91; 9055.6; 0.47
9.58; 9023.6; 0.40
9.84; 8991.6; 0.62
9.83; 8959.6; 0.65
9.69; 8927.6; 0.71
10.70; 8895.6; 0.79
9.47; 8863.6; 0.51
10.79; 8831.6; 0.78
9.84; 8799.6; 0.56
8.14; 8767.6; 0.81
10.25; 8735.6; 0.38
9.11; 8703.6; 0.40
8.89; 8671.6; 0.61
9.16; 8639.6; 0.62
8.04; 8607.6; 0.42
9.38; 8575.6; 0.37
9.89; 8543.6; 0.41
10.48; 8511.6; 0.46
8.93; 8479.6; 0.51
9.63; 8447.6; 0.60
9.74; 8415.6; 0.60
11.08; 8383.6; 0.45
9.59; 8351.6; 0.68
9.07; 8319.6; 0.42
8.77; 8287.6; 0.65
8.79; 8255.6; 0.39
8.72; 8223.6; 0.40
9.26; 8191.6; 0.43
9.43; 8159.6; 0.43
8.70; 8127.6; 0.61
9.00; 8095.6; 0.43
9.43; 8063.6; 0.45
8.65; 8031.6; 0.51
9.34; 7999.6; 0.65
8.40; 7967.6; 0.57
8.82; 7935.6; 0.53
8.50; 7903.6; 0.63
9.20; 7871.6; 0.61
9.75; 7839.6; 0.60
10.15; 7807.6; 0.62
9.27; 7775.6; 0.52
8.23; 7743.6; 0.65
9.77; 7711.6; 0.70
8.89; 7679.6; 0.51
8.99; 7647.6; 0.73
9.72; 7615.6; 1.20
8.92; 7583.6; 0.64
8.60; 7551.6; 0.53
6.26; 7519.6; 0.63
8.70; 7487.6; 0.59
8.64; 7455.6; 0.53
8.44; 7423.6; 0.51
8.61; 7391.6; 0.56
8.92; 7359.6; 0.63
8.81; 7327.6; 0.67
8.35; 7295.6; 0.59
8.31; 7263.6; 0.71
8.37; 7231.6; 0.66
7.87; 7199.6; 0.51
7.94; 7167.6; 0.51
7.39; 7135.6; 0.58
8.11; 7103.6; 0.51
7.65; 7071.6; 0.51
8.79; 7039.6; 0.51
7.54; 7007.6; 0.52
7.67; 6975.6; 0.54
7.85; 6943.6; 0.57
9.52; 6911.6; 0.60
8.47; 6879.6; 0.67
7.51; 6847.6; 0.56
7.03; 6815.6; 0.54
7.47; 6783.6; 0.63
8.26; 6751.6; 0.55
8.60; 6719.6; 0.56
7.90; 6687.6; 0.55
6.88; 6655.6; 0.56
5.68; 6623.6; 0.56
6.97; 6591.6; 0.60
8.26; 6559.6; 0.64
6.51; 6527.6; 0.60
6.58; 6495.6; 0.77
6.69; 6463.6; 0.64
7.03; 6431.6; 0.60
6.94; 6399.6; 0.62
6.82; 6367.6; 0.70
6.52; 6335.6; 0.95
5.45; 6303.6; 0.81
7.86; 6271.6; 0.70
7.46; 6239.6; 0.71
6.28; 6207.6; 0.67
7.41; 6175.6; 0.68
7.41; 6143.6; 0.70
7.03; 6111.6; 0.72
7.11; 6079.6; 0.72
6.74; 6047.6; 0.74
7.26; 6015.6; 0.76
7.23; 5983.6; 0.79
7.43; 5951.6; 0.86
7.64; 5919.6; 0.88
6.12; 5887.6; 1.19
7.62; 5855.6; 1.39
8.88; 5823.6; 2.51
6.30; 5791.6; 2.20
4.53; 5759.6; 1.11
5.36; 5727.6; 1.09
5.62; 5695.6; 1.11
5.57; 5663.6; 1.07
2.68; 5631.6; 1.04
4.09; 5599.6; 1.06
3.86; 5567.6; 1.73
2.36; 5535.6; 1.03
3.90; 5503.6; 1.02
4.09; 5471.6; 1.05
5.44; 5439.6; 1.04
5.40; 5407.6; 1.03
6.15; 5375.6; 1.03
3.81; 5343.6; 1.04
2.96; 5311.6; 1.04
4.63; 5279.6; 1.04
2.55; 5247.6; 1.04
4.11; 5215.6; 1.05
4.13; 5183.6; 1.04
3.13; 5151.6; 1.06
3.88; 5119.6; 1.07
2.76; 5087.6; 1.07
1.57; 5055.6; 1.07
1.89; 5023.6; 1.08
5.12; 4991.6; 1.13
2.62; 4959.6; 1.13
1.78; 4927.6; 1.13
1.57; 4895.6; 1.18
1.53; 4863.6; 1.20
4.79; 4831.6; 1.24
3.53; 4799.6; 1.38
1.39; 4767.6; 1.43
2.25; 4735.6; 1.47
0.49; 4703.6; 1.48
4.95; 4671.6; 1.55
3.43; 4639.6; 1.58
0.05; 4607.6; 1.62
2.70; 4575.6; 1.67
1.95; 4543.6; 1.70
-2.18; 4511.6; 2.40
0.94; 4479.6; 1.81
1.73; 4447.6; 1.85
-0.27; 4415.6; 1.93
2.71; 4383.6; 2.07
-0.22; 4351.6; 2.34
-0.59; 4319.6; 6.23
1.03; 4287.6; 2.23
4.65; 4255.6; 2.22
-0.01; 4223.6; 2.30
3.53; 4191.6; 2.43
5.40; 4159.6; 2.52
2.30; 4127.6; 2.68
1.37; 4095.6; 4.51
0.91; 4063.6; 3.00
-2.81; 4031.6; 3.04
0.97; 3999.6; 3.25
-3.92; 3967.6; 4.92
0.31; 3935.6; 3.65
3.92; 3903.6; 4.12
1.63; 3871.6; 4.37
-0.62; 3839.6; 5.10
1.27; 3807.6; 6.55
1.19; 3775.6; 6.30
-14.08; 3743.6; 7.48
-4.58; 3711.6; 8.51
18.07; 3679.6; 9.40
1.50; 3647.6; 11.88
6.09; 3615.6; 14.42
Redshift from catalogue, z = 0.28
